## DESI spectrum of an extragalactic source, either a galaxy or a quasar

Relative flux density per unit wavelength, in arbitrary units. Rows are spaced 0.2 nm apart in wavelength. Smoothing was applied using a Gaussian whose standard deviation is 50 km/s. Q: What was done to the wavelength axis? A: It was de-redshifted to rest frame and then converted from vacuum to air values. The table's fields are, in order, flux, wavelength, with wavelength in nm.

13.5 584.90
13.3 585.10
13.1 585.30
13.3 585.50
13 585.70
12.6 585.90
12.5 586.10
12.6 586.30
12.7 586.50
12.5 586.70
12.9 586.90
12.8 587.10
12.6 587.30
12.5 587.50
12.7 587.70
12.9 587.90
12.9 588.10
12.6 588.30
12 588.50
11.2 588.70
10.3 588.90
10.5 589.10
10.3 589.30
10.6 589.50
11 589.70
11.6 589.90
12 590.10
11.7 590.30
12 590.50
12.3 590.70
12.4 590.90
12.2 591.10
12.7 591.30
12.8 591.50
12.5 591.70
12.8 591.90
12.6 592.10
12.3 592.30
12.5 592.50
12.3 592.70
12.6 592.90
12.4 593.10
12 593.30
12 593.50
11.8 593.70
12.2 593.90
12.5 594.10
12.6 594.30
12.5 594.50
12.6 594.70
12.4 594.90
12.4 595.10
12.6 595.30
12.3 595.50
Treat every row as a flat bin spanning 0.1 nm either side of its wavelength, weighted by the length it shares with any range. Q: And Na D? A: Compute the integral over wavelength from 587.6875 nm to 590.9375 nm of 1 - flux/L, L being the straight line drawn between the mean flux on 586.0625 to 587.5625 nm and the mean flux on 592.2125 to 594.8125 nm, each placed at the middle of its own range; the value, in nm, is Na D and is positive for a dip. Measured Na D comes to 0.22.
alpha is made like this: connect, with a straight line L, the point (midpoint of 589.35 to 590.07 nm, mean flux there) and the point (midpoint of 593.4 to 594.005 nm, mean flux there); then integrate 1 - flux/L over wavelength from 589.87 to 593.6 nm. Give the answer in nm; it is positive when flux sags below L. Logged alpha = -0.24 nm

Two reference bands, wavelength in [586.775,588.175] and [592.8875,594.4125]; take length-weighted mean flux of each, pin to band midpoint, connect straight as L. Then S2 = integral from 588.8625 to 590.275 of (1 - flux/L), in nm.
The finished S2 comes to 0.181 nm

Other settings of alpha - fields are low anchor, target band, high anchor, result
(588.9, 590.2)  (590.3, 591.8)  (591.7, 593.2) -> -0.08 nm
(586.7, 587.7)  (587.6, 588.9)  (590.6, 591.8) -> 0.04 nm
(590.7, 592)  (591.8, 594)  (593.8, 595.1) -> 0.03 nm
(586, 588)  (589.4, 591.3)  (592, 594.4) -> 0.10 nm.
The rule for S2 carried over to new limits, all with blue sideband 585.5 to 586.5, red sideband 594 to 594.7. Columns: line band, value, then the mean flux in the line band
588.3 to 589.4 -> 0.14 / 11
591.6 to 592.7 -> 0.01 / 12.5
